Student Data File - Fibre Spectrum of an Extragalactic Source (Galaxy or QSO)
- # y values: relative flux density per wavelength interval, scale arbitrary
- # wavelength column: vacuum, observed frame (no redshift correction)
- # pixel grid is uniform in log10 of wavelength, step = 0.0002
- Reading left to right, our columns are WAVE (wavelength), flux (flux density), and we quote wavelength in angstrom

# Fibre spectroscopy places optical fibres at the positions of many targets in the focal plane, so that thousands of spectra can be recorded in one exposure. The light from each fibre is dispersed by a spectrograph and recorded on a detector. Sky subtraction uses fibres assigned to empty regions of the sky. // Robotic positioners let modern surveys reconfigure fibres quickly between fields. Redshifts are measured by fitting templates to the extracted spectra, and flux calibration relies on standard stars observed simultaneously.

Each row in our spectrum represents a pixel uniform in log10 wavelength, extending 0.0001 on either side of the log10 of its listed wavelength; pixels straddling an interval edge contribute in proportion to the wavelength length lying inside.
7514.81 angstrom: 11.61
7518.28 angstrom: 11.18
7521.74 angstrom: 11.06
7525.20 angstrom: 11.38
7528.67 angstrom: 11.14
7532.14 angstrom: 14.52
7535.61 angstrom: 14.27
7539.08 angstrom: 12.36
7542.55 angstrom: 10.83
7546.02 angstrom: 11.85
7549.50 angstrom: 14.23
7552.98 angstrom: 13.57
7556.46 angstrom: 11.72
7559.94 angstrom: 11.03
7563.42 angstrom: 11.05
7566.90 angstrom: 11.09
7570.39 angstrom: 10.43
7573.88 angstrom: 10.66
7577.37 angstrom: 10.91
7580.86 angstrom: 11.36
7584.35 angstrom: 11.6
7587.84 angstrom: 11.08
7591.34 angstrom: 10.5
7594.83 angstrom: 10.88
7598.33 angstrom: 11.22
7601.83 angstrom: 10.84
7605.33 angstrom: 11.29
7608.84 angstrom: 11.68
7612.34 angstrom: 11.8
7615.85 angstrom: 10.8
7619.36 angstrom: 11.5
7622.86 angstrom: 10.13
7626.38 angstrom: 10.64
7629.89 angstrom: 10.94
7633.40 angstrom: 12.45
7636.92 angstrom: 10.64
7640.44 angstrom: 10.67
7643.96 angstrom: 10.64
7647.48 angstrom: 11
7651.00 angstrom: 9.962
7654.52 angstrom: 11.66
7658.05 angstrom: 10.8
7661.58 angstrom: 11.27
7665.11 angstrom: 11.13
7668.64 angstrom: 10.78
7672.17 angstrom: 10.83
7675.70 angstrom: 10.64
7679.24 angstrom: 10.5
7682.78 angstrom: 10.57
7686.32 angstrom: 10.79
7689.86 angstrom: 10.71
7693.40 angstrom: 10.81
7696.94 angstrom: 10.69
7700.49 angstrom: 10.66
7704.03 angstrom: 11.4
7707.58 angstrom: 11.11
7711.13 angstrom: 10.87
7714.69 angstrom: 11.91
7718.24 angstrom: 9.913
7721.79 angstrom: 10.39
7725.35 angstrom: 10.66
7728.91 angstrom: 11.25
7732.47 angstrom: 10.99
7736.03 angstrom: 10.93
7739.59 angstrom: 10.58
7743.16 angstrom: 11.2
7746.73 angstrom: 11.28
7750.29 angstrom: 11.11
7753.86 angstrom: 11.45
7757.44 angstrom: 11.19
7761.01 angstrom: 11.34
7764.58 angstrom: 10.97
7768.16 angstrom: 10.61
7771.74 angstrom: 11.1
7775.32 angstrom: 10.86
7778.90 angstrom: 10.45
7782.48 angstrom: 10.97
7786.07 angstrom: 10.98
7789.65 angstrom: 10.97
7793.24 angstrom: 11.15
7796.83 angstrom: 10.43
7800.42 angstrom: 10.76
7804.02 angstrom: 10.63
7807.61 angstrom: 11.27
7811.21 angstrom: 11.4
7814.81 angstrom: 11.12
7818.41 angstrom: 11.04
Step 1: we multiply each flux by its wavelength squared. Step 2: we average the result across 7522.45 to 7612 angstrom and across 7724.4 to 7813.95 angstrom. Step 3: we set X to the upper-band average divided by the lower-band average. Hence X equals 0.99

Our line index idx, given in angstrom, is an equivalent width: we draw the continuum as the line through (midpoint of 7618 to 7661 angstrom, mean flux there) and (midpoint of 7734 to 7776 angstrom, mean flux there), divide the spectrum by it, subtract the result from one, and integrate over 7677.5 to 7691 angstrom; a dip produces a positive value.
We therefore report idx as 0.4 angstrom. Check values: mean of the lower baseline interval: 10.9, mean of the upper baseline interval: 11.1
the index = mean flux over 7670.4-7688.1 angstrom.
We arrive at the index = 10.7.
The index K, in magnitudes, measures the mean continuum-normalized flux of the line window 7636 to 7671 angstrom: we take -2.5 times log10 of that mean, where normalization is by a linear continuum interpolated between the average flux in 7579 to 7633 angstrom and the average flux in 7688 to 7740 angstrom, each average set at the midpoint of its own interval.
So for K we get 0.01 mag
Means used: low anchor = 11.1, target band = 10.9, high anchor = 10.9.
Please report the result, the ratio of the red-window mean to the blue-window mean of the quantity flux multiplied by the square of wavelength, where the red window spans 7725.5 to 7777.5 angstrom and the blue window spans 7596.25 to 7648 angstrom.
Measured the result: 1.03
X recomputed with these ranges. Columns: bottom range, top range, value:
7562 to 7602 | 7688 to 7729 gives 1.02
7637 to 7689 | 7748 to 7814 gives 1.05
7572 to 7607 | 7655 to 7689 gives 1.00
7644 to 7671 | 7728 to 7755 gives 1.04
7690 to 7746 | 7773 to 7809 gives 1.01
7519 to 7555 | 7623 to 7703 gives 0.90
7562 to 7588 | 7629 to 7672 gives 1.02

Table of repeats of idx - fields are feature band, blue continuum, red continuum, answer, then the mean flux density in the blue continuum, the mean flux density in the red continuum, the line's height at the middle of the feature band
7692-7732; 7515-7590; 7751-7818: 1.23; 11.8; 11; 11.2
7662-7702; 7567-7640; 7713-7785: 0.91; 11.1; 11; 11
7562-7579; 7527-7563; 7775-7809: 2.08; 12.5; 10.8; 12.3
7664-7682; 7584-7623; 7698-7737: 0.41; 11.1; 10.9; 11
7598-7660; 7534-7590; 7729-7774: 2.52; 11.7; 11.1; 11.5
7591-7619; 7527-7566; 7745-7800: 1.98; 12.4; 11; 12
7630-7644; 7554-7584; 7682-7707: -0.22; 11.1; 10.8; 11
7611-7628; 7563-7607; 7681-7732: -0.01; 11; 10.8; 10.9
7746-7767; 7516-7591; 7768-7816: -0.31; 11.7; 10.9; 11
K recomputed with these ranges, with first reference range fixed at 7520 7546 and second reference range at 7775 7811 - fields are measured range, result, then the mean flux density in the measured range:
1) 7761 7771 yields 0.009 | 10.9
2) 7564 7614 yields 0.077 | 11.1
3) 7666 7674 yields 0.063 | 10.8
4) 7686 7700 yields 0.063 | 10.7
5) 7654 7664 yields 0.036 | 11.2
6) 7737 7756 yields -0.001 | 11.1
